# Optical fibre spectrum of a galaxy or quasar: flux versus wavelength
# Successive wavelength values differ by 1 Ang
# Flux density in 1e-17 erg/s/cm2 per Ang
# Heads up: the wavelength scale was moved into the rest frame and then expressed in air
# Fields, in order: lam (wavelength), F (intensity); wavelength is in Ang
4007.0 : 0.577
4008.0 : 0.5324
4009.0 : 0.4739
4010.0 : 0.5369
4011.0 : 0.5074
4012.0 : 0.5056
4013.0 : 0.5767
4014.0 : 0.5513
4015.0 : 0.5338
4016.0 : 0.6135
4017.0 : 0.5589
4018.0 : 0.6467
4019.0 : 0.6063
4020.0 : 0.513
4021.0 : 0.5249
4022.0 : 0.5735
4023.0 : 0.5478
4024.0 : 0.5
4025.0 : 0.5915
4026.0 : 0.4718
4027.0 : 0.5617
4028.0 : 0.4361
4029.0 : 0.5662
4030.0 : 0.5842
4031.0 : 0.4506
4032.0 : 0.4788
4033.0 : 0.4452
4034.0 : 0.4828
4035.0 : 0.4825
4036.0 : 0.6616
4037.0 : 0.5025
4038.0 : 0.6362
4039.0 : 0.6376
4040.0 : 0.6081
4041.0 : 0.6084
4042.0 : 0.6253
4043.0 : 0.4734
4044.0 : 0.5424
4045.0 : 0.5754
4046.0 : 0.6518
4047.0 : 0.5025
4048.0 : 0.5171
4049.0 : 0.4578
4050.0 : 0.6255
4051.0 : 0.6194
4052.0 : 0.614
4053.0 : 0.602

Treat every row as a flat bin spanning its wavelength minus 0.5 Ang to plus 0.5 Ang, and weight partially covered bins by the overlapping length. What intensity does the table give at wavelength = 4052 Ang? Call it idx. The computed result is 0.614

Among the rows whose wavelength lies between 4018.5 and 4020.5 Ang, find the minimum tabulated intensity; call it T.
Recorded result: 0.513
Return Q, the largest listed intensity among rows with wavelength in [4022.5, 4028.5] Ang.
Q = 0.5915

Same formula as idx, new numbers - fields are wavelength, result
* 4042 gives 0.6253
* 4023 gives 0.5478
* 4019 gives 0.6063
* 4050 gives 0.6255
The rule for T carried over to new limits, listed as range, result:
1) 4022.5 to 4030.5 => 0.4361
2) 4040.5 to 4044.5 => 0.4734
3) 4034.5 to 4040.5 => 0.4825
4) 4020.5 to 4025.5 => 0.5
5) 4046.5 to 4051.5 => 0.4578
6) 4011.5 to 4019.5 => 0.5056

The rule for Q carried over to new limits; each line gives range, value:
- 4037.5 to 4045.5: 0.6376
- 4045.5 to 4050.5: 0.6518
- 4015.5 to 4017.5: 0.6135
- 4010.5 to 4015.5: 0.5767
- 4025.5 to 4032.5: 0.5842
